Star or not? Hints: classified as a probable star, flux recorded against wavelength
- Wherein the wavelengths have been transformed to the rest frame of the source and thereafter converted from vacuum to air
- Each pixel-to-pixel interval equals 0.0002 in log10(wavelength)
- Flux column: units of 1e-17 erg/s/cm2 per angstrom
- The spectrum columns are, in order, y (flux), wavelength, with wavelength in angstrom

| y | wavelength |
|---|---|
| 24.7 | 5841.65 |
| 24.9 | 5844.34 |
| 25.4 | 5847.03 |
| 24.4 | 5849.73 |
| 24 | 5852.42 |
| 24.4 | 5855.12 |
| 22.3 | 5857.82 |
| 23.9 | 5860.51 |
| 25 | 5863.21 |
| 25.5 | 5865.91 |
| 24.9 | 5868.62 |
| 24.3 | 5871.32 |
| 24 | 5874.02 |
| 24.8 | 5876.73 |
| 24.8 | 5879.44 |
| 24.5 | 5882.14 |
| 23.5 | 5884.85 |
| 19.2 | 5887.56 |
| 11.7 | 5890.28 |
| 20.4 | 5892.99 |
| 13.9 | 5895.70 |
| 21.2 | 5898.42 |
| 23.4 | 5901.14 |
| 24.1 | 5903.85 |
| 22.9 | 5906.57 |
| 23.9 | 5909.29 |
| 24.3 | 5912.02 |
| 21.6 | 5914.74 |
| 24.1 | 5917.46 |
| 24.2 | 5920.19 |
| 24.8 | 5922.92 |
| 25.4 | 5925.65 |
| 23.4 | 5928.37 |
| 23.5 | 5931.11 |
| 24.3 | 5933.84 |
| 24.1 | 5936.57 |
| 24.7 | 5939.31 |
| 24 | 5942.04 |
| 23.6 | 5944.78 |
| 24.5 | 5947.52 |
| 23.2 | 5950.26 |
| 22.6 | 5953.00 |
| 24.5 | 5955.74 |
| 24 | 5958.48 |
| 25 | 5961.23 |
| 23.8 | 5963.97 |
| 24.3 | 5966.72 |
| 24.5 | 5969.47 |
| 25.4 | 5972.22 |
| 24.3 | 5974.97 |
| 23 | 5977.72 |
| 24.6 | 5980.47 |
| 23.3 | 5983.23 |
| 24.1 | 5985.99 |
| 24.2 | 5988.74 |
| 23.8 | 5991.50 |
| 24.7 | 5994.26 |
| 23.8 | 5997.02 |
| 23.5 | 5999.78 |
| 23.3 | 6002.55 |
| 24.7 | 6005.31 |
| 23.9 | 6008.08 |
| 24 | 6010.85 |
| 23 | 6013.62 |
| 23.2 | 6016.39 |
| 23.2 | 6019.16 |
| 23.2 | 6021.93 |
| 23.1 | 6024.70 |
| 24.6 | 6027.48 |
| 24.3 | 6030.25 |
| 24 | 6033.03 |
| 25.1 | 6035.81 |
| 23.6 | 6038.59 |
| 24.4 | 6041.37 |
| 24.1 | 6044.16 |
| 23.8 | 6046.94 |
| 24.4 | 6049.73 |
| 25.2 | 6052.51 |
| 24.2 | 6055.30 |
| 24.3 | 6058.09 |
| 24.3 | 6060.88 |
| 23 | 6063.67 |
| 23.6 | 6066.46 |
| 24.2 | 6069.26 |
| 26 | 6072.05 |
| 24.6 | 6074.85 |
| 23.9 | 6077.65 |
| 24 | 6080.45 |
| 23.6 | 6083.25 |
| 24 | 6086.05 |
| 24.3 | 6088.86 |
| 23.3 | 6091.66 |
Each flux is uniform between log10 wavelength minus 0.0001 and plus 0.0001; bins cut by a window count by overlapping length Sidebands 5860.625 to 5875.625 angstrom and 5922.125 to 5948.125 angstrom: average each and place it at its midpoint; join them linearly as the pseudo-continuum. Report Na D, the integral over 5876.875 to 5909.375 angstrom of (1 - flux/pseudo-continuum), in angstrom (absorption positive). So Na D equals 4.4 angstrom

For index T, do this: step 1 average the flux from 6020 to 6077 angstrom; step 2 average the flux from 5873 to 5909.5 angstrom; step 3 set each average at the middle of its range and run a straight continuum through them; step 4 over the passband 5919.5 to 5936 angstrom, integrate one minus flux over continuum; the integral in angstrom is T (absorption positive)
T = -1.6 angstrom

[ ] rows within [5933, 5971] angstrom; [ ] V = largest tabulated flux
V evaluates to 25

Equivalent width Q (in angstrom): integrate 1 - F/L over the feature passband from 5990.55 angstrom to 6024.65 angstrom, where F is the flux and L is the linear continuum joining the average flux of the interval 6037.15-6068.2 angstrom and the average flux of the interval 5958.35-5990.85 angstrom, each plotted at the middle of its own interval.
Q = 0.7 angstrom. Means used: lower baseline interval 24.2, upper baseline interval 24.1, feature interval 23.7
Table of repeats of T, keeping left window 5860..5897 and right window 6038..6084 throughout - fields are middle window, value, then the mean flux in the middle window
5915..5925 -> -0.7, 24.1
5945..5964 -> -0.8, 23.9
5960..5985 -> -1.1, 24.2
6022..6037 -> -0.2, 24.1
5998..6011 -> -0.2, 23.9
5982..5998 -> -0.4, 24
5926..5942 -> -0.9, 24.1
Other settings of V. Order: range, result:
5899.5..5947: 25.4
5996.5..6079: 26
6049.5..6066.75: 25.2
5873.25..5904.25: 24.8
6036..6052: 24.4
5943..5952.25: 24.5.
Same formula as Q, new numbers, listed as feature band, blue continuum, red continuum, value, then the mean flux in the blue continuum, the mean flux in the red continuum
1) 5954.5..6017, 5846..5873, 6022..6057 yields 0.5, 24.4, 24.2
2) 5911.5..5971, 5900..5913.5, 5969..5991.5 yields -0.3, 23.7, 24.1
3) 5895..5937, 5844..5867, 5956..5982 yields 2.0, 24.4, 24.3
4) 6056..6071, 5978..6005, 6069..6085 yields 0.2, 23.9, 24.4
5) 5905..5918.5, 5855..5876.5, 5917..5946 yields 0.5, 24.3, 24.2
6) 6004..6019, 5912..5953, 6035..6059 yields 0.3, 23.9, 24.3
